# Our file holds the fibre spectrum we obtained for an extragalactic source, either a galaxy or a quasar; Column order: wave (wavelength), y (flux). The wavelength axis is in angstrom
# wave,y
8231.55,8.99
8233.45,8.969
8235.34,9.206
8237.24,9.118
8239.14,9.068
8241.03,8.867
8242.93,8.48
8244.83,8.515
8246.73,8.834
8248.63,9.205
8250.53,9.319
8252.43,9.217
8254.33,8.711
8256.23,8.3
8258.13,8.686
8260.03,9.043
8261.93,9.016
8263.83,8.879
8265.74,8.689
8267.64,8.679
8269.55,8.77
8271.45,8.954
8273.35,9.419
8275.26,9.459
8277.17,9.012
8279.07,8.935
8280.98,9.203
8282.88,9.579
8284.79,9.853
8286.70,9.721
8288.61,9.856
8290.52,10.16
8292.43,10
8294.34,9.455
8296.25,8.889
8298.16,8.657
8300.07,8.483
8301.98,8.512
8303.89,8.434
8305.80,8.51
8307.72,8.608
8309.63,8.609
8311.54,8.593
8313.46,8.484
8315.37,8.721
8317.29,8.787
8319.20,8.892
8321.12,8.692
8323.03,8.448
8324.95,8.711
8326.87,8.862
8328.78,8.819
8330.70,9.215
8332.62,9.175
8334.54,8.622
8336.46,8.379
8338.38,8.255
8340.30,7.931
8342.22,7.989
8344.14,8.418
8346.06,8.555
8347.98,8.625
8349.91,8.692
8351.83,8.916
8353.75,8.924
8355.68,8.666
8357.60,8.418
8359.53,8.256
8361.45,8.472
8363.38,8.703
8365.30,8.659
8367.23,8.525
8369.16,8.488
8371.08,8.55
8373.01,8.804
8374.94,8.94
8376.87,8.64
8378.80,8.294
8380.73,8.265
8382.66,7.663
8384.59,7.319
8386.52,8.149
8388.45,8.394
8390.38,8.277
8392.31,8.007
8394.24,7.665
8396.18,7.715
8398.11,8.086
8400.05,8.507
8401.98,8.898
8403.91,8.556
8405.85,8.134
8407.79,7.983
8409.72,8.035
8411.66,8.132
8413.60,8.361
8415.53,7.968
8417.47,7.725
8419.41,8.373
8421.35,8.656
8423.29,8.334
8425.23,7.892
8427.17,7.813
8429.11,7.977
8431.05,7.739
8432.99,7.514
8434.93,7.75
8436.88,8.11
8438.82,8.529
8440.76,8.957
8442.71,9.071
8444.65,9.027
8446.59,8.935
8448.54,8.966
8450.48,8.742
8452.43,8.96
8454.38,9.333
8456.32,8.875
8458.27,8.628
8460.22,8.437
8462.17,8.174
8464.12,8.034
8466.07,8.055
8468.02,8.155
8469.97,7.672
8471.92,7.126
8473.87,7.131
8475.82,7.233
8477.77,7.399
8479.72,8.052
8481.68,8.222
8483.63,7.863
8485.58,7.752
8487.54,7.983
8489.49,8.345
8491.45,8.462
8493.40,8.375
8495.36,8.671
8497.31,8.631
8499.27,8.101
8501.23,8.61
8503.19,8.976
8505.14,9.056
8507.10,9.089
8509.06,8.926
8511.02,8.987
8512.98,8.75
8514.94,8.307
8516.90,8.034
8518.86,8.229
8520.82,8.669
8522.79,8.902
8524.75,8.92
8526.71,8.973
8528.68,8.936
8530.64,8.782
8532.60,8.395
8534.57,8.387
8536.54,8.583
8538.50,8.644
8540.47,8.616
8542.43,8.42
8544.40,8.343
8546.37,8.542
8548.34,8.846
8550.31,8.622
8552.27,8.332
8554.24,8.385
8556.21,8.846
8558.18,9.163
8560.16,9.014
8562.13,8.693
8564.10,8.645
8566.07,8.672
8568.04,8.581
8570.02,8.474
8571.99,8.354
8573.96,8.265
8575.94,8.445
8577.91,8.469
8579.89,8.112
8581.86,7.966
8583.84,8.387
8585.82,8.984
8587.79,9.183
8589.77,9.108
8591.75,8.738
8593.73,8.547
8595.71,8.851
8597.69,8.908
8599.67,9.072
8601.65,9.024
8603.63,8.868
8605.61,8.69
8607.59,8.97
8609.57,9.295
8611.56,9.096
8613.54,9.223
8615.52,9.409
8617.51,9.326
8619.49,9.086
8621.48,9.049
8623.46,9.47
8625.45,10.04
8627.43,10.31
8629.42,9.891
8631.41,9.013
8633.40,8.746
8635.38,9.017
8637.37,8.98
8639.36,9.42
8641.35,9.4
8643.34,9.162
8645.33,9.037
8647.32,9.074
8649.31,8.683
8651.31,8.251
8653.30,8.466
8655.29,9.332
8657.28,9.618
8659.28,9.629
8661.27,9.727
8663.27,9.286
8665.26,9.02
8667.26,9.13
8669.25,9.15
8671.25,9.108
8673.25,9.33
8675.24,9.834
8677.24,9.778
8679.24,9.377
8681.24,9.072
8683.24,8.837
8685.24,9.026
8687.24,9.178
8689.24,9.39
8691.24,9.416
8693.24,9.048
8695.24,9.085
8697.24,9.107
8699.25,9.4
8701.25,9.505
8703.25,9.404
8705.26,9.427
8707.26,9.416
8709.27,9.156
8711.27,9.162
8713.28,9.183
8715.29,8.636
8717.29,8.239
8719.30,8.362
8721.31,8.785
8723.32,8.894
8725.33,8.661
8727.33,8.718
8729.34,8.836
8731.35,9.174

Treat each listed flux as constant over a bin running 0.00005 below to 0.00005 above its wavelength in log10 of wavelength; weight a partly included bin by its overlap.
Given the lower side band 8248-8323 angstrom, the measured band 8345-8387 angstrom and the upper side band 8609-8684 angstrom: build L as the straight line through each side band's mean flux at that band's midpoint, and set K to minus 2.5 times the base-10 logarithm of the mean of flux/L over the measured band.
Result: 0.07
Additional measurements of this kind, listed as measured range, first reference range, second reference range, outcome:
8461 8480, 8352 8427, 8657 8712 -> 0.12 mag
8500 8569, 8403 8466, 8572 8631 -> 0.01 mag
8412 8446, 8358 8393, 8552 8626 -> 0.03 mag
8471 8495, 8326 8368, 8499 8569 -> 0.11 mag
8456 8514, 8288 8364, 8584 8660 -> 0.09 mag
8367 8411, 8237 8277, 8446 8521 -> 0.04 mag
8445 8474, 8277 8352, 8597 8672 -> 0.08 mag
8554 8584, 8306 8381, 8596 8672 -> 0.06 mag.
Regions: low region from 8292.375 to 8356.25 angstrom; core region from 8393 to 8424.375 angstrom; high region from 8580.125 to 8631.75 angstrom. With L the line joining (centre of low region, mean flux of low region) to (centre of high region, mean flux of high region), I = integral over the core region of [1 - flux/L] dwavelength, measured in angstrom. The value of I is 2.15 angstrom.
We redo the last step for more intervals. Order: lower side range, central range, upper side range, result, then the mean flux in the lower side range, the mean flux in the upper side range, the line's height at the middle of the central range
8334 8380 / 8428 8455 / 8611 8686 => 0.6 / 8.53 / 9.25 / 8.74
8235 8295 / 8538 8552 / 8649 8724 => 0.9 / 9.13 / 9.15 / 9.14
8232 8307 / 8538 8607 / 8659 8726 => 3.6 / 9.04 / 9.17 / 9.13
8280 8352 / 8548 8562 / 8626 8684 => 0.6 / 8.85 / 9.24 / 9.12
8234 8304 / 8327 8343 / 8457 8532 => 0.5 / 9.07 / 8.34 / 8.85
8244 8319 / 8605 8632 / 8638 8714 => -0.5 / 8.99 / 9.23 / 9.19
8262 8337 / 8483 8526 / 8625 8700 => 2.8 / 8.97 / 9.24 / 9.12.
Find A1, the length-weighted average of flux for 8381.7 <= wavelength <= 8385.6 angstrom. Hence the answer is 7.5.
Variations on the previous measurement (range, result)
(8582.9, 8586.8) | 8.68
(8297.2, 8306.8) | 8.52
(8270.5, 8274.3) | 9.2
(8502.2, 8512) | 9.01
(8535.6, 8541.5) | 8.63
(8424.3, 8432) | 7.86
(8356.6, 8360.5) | 8.35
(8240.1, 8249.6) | 8.78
